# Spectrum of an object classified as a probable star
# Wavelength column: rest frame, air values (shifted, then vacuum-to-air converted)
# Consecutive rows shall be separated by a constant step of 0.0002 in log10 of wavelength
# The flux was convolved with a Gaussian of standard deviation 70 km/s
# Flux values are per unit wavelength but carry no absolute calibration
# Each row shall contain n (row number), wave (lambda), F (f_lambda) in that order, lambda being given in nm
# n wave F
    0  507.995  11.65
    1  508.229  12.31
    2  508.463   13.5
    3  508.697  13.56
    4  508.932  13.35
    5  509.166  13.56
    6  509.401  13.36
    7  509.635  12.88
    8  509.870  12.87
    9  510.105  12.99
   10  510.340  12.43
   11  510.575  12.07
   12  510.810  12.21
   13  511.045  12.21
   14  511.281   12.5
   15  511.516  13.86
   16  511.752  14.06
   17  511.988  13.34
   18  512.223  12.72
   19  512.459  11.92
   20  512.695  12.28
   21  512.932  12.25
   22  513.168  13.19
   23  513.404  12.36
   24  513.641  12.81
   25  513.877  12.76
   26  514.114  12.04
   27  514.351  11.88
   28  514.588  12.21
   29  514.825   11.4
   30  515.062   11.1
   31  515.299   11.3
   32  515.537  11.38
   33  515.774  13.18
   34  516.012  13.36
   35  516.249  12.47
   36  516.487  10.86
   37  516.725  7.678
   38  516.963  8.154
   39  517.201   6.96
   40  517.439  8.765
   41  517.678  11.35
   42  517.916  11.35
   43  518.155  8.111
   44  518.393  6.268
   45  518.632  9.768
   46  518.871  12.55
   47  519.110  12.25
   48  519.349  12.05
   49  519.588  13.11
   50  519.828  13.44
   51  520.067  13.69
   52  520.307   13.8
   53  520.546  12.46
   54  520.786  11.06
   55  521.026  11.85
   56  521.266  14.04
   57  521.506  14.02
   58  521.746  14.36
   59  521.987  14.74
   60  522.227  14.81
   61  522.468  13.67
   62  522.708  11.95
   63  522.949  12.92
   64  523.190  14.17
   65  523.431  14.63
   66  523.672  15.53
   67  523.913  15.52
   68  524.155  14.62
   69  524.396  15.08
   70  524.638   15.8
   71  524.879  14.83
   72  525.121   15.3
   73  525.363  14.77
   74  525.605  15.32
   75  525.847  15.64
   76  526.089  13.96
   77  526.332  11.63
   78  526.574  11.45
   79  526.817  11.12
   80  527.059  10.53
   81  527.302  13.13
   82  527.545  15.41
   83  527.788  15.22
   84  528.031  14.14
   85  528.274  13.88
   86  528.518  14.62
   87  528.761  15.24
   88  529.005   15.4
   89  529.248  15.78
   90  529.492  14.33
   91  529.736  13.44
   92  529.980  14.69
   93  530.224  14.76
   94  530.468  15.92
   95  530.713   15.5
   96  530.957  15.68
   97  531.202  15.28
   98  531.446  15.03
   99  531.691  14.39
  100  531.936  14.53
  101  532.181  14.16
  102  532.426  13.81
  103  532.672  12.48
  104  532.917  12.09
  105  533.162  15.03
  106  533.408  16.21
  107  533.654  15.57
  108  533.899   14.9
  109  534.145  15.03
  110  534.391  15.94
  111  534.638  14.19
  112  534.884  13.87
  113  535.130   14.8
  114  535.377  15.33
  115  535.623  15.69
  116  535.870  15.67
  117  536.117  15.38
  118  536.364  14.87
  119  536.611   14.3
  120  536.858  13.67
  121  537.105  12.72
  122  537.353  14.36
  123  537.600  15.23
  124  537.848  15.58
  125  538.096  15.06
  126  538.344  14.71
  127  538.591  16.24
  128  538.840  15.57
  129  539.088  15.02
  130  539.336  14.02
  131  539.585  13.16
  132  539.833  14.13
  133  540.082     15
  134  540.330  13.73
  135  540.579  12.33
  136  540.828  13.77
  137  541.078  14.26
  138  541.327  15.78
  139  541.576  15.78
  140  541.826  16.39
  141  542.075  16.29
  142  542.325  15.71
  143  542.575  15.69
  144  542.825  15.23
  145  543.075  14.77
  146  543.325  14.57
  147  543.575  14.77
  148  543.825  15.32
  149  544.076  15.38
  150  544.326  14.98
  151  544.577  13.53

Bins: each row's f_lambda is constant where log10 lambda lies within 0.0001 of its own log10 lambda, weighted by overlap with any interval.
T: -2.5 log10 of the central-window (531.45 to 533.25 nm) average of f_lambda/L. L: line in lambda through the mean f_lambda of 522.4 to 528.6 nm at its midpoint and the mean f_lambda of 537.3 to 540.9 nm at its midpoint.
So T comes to 0.034 mag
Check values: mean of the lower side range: 14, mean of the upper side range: 14.5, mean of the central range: 13.8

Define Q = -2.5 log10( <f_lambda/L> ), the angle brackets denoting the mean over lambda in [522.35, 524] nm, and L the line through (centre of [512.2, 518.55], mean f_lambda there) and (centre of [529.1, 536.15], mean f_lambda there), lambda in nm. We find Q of -0.10 mag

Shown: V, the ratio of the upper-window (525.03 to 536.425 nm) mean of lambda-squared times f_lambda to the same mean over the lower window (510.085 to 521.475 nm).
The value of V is 1.3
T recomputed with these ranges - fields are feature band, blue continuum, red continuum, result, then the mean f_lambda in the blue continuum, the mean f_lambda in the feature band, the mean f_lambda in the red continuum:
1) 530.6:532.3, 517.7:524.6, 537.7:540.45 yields -0.07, 12.9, 14.9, 14.8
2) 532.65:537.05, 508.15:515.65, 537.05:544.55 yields -0.03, 12.6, 14.7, 14.9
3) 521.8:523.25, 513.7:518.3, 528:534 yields -0.10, 10.9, 13.7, 14.7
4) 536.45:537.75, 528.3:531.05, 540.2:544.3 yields 0.07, 15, 14.1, 15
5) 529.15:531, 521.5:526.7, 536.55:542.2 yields -0.04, 14.3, 15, 14.7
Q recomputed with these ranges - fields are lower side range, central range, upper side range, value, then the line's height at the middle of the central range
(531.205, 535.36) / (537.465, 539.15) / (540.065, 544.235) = -0.04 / 14.8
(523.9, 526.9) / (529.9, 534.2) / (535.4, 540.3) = -0.02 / 14.5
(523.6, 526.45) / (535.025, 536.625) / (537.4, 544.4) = -0.02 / 14.9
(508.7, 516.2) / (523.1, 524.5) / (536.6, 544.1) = -0.11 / 13.5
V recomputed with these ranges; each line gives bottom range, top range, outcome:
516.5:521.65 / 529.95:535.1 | 1.39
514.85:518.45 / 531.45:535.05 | 1.50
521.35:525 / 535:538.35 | 1.08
